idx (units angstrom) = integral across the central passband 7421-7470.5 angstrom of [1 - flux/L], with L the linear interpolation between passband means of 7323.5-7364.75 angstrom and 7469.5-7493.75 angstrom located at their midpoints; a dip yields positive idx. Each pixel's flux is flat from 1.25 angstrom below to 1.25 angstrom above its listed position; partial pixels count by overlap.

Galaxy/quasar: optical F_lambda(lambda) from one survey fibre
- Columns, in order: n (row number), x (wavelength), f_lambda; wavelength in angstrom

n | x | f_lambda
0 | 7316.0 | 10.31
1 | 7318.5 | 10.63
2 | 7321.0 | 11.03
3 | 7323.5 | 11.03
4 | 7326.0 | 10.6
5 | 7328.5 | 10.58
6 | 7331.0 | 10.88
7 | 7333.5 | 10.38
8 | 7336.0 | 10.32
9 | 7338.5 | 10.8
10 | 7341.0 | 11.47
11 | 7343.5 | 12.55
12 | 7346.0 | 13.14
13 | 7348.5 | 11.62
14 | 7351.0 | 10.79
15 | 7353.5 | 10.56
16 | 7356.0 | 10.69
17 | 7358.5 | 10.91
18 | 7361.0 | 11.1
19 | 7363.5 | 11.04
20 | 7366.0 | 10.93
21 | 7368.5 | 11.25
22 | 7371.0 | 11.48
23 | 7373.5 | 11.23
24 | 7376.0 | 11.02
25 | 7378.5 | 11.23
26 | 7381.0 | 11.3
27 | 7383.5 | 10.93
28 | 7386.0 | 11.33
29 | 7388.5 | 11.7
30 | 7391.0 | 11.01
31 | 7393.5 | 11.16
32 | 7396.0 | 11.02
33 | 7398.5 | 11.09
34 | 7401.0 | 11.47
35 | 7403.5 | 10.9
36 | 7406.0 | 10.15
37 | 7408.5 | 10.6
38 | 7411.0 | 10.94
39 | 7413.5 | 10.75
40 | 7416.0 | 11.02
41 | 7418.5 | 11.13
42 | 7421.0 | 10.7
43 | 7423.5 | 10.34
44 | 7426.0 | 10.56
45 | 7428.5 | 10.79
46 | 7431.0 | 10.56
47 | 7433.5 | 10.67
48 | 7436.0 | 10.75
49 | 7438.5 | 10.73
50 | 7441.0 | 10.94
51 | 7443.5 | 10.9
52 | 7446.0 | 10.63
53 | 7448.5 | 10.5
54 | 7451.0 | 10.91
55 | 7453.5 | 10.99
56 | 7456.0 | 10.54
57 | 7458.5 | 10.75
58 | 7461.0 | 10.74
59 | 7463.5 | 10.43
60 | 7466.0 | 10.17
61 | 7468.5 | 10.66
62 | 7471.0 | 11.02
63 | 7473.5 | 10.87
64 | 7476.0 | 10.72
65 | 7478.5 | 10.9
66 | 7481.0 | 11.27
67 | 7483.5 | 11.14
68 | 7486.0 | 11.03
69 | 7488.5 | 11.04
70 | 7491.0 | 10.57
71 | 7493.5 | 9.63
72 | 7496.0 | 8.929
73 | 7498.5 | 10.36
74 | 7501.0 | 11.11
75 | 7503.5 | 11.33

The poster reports 1.2 angstrom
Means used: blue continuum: 11.1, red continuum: 10.9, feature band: 10.7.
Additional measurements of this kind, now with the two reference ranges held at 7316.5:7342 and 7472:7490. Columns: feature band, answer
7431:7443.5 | 0.18 angstrom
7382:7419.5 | -0.52 angstrom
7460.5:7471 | 0.40 angstrom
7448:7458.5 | 0.19 angstrom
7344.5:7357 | -0.71 angstrom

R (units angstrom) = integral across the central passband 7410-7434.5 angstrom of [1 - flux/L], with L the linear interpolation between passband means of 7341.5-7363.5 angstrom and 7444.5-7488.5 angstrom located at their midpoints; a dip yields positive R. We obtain 0.63 angstrom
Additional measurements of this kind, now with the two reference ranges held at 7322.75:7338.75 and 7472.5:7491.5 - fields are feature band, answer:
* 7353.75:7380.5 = -0.9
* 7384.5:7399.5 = -0.6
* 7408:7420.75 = -0.1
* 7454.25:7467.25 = 0.4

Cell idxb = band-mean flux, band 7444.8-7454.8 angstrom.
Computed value 10.8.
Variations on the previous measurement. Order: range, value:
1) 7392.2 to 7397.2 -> 11.1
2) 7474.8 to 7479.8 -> 10.8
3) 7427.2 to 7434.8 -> 10.7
